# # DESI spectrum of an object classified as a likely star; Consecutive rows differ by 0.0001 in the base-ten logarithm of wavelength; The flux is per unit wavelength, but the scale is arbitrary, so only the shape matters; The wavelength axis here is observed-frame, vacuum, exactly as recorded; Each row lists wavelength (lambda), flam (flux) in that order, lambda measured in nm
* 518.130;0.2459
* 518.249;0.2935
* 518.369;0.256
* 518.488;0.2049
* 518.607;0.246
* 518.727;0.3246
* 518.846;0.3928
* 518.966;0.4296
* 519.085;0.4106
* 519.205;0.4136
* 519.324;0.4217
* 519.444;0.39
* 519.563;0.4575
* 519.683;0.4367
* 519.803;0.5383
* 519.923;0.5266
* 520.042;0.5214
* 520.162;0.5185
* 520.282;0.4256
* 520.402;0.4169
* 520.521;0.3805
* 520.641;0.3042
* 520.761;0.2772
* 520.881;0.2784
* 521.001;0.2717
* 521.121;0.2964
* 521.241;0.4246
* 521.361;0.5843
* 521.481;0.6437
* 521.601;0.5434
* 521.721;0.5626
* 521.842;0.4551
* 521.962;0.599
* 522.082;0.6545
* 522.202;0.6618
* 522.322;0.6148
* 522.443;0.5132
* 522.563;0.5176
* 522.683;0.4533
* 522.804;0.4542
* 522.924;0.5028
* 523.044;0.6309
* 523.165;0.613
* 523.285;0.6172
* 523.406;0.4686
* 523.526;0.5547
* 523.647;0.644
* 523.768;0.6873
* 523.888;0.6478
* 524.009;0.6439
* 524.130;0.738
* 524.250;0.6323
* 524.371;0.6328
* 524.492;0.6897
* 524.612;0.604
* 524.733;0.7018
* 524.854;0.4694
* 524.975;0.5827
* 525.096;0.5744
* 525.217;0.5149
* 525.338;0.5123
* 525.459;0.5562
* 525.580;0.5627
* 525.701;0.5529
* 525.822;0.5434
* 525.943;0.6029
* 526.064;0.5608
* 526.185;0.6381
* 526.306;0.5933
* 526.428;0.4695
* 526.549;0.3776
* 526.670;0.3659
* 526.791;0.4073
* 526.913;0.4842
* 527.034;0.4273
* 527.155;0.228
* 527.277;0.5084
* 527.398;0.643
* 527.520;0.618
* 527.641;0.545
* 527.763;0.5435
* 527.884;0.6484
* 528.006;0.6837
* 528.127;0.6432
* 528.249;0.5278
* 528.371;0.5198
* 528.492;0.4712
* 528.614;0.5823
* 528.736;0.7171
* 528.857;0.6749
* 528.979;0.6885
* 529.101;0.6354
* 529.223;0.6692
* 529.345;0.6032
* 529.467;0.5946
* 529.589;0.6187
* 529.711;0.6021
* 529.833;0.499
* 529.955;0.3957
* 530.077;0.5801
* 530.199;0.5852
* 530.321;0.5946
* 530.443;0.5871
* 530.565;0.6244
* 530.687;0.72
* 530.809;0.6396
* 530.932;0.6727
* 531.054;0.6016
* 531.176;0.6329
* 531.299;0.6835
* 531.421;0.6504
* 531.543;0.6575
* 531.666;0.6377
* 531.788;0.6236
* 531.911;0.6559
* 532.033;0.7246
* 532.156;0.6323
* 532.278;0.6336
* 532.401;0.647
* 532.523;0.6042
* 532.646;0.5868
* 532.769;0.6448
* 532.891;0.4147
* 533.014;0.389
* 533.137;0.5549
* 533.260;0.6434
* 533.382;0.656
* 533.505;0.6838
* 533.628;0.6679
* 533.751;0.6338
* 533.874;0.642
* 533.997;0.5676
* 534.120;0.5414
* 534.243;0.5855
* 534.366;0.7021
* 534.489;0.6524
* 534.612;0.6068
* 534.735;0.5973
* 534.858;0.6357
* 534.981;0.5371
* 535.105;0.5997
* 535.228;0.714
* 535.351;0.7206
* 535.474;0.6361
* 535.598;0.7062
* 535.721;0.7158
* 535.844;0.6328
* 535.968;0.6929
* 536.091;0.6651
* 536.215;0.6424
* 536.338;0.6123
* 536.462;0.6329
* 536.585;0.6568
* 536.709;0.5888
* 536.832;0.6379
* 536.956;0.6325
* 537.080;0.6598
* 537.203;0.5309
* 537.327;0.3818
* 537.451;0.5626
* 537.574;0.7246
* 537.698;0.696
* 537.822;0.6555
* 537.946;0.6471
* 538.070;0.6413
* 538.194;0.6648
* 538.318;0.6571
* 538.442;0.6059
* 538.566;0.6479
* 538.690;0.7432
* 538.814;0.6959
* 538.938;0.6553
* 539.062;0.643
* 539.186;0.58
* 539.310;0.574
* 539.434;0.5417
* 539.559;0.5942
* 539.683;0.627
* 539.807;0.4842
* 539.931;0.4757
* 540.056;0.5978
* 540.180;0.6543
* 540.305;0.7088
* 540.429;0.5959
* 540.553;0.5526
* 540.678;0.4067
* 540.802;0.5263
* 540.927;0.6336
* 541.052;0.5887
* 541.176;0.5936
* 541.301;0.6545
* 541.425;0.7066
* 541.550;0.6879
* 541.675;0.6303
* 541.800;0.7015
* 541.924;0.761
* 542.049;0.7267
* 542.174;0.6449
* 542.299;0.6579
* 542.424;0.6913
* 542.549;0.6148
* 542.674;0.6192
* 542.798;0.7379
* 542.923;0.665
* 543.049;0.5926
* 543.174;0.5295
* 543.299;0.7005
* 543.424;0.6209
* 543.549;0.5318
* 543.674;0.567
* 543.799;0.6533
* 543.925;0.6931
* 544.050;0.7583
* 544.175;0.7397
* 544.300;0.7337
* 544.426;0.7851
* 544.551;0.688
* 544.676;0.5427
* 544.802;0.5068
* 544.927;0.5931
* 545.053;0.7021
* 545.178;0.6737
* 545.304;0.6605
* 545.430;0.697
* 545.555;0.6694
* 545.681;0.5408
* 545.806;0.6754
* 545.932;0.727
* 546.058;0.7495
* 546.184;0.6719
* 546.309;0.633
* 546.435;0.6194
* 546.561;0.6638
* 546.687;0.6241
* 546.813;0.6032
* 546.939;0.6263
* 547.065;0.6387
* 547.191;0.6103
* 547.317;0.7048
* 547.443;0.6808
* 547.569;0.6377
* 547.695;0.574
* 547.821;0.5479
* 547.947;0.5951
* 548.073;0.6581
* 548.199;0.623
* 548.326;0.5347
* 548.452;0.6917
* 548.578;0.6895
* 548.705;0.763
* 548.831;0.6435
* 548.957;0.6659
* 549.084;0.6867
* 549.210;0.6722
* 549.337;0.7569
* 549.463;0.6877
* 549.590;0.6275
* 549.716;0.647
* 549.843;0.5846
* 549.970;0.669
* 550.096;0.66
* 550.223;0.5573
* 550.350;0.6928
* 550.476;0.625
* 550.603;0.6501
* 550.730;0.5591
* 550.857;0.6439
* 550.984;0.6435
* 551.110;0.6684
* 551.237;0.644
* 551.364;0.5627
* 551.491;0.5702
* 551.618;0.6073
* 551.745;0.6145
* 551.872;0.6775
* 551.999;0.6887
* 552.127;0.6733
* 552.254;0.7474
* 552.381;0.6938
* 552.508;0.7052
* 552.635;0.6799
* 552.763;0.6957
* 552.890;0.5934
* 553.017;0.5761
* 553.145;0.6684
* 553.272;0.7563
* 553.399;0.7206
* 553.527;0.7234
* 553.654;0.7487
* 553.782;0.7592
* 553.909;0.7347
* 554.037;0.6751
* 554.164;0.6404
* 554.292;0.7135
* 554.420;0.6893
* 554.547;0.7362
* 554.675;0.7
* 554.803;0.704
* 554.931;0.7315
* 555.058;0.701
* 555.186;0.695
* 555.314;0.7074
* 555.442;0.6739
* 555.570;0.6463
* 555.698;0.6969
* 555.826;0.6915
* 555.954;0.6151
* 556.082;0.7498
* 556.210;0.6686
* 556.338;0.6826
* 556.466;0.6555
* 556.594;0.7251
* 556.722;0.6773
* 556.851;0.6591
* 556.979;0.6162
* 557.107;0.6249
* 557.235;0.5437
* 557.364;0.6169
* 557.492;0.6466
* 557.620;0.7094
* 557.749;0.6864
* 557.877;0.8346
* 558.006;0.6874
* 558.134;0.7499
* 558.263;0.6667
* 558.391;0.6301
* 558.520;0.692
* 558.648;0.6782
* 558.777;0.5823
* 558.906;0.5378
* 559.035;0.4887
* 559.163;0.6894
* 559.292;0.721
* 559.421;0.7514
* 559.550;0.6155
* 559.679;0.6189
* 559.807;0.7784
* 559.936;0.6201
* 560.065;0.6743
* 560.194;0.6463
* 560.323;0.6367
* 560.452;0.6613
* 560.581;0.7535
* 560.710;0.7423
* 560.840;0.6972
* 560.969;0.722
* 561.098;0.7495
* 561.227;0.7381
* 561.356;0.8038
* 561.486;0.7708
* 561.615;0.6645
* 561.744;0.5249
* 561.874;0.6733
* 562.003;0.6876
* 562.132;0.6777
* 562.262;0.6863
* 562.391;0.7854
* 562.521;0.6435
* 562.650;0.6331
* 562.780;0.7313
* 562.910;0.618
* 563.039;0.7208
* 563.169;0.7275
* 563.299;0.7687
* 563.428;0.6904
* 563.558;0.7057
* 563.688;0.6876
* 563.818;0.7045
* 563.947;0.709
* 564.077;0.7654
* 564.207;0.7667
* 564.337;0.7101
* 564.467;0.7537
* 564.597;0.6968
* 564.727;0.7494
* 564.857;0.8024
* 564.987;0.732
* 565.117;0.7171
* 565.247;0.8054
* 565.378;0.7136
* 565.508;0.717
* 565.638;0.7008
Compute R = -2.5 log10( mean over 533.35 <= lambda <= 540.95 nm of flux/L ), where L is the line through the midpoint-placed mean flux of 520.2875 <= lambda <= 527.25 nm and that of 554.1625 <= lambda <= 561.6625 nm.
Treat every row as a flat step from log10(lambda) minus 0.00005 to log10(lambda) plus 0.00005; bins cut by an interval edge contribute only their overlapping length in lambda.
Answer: -0.065 mag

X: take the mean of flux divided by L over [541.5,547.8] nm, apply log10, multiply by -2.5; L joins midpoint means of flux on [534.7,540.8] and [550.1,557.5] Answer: -0.02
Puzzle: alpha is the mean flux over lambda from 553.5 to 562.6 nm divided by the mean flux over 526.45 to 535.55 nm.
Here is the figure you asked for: 1.2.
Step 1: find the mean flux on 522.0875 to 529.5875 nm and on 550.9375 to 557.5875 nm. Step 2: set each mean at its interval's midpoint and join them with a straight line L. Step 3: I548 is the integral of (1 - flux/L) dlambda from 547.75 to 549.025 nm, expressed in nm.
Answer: 0.02 nm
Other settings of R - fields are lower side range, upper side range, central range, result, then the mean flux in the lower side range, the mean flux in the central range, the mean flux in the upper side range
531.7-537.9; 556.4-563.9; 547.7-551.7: 0.030 mag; 0.623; 0.639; 0.68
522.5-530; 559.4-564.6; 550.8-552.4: 0.022 mag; 0.566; 0.648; 0.7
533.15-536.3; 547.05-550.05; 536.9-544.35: 0.026 mag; 0.642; 0.63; 0.65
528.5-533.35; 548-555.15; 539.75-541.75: 0.078 mag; 0.612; 0.594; 0.669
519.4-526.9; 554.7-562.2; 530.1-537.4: -0.095 mag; 0.526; 0.624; 0.678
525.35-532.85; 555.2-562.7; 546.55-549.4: -0.009 mag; 0.583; 0.647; 0.676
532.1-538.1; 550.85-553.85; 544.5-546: 0.018 mag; 0.621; 0.64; 0.67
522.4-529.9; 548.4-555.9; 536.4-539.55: -0.017 mag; 0.568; 0.626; 0.673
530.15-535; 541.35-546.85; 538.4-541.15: 0.083 mag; 0.62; 0.597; 0.659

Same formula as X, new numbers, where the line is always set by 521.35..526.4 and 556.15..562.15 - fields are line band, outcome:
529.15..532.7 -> -0.03 mag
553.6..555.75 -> -0.06 mag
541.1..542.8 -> -0.07 mag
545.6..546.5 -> -0.03 mag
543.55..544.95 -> -0.04 mag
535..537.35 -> -0.04 mag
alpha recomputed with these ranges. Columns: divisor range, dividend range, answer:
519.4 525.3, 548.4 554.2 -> 1.26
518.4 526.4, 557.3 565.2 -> 1.36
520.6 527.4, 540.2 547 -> 1.22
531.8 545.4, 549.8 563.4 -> 1.07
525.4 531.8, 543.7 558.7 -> 1.16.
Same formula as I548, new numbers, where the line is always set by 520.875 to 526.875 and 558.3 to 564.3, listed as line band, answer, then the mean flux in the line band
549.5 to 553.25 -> 0.038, 0.644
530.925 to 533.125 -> -0.127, 0.613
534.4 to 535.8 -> -0.135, 0.649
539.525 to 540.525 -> 0.030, 0.591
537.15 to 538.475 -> -0.032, 0.616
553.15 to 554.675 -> -0.129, 0.716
